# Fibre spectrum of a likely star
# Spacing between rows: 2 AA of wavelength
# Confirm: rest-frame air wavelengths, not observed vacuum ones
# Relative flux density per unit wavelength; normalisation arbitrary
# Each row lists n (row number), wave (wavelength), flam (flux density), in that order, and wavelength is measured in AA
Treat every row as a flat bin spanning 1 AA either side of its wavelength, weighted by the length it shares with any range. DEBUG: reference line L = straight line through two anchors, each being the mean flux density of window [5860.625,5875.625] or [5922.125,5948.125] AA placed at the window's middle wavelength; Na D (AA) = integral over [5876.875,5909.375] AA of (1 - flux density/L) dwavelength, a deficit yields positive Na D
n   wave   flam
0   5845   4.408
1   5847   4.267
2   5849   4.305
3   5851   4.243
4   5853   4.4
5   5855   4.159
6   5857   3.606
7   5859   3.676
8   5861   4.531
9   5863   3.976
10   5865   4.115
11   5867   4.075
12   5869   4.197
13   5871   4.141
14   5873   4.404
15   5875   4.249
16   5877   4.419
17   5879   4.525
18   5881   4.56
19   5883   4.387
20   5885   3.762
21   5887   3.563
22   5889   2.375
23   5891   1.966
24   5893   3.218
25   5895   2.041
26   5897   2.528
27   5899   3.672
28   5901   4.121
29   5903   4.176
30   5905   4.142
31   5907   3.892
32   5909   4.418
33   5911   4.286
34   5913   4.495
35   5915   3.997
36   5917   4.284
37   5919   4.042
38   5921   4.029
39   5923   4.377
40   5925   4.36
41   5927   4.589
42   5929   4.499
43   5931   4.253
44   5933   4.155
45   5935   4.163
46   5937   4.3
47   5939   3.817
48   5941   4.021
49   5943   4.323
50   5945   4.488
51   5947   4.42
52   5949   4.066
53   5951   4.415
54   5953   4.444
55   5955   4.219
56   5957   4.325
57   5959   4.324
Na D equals 4.9 AA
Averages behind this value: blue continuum 4.2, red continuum 4.29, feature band 3.6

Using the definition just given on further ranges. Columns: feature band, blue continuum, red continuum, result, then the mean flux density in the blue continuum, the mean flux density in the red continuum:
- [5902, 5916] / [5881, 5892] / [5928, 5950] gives -1.83 AA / 3.33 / 4.23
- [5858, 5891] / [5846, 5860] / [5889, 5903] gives -4.30 AA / 4.09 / 2.97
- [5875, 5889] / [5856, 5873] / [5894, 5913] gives -0.55 AA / 4.06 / 3.74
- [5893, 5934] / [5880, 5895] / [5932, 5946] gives -2.58 AA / 3.31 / 4.18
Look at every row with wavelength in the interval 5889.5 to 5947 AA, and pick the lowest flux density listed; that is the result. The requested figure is 1.966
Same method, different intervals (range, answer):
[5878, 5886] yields 3.762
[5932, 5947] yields 3.817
